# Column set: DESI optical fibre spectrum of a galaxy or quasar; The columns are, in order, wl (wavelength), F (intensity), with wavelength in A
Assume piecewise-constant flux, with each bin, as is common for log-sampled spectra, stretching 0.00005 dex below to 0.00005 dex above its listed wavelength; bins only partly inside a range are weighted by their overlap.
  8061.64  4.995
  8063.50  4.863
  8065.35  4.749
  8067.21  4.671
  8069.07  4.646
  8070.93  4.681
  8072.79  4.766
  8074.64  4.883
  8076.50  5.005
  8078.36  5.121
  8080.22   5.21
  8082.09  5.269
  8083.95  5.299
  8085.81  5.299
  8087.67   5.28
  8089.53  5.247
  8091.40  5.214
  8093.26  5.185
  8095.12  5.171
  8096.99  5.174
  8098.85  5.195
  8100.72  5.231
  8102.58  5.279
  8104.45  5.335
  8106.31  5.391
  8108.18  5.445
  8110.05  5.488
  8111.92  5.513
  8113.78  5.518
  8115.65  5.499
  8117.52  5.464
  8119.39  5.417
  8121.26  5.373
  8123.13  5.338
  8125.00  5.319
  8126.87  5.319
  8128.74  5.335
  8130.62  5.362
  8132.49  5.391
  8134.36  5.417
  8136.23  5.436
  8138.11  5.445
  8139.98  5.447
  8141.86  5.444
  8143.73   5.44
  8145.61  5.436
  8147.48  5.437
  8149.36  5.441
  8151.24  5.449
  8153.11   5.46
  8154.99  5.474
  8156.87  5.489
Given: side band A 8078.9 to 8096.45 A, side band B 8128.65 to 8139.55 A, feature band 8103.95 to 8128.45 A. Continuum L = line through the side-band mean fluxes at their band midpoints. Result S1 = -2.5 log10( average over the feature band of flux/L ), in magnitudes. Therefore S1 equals -0.016 mag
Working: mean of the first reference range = 5.24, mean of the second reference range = 5.4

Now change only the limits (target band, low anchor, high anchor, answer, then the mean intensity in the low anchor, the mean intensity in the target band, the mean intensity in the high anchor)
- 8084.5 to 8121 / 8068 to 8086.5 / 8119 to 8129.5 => -0.03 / 5.01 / 5.33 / 5.35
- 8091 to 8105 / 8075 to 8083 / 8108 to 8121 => 0.02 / 5.13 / 5.22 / 5.47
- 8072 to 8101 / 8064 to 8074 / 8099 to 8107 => -0.03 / 4.72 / 5.16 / 5.3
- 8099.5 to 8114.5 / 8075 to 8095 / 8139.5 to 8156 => -0.02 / 5.2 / 5.4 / 5.45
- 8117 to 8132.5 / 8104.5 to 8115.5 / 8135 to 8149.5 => 0.02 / 5.46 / 5.36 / 5.44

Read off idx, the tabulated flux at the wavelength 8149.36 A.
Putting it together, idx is 5.441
